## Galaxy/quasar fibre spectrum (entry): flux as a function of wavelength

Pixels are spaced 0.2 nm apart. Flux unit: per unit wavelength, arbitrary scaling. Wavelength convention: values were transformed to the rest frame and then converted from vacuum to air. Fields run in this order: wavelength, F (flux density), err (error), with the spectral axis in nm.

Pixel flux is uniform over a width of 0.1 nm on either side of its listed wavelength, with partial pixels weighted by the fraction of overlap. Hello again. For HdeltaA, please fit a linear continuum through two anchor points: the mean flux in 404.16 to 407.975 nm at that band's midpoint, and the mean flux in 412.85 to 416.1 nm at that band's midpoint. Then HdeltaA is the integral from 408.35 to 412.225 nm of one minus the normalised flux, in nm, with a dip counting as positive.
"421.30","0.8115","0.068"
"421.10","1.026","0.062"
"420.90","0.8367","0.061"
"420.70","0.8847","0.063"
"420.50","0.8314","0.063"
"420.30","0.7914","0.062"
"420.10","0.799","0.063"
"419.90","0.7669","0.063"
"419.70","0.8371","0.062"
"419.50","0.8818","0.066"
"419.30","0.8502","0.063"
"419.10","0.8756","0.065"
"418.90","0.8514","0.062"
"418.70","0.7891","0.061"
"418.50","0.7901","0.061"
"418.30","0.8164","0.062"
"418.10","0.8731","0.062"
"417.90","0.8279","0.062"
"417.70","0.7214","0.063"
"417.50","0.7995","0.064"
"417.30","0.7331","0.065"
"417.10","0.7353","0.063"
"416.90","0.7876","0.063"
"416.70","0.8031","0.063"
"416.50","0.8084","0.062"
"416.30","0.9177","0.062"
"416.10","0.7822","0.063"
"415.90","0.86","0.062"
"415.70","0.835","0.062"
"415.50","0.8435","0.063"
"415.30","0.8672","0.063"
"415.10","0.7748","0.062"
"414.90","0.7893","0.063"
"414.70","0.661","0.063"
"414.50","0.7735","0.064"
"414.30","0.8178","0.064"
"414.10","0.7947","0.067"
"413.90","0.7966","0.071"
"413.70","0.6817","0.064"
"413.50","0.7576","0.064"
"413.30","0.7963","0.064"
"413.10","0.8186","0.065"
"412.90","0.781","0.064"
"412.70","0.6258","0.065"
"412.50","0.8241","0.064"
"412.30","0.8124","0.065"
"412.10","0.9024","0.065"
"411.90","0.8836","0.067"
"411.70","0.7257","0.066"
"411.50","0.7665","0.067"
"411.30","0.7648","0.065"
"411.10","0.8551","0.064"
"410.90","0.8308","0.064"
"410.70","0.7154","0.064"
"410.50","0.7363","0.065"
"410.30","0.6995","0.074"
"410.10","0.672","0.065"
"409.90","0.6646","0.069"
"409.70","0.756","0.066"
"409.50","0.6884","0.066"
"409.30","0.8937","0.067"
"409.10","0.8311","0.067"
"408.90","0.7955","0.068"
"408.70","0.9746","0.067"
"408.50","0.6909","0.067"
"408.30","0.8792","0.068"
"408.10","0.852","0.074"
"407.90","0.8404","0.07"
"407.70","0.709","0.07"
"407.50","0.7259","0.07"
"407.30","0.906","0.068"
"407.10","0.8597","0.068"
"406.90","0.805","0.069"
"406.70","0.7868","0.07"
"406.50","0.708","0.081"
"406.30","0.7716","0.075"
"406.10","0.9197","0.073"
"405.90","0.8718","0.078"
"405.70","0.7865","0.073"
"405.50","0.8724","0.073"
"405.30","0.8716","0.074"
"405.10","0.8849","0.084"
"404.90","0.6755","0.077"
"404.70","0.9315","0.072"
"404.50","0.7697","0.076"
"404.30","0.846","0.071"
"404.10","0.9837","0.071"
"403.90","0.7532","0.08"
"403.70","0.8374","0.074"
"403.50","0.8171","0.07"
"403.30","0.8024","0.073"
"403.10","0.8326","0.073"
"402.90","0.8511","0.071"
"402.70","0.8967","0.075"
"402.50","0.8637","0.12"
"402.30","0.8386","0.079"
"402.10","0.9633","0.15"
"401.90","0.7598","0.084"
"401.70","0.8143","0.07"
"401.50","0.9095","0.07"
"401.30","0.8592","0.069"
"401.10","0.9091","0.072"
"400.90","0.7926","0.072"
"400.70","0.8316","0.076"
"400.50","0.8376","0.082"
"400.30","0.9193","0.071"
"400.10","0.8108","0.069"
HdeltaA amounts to 0.11 nm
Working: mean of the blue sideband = 0.82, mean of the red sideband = 0.79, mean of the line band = 0.783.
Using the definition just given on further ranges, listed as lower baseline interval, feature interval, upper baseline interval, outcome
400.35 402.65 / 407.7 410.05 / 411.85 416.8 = 0.069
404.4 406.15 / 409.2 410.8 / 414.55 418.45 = 0.186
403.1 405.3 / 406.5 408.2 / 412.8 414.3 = 0.019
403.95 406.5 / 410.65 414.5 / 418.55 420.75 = 0.223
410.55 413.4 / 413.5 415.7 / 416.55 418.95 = 0.031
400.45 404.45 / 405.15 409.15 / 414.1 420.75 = 0.064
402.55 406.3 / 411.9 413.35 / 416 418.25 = 0.026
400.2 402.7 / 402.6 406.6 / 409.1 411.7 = -0.054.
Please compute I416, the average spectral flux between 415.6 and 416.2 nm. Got 0.826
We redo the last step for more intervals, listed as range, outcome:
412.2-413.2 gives 0.772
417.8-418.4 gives 0.839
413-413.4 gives 0.807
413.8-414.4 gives 0.803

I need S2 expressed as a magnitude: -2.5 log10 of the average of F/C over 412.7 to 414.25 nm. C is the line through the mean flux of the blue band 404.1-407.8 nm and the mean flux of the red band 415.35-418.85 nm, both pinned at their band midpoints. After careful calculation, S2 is 0.06 mag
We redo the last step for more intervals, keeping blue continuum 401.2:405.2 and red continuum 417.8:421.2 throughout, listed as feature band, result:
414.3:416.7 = 0.04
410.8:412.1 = 0.04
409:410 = 0.10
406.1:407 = 0.08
